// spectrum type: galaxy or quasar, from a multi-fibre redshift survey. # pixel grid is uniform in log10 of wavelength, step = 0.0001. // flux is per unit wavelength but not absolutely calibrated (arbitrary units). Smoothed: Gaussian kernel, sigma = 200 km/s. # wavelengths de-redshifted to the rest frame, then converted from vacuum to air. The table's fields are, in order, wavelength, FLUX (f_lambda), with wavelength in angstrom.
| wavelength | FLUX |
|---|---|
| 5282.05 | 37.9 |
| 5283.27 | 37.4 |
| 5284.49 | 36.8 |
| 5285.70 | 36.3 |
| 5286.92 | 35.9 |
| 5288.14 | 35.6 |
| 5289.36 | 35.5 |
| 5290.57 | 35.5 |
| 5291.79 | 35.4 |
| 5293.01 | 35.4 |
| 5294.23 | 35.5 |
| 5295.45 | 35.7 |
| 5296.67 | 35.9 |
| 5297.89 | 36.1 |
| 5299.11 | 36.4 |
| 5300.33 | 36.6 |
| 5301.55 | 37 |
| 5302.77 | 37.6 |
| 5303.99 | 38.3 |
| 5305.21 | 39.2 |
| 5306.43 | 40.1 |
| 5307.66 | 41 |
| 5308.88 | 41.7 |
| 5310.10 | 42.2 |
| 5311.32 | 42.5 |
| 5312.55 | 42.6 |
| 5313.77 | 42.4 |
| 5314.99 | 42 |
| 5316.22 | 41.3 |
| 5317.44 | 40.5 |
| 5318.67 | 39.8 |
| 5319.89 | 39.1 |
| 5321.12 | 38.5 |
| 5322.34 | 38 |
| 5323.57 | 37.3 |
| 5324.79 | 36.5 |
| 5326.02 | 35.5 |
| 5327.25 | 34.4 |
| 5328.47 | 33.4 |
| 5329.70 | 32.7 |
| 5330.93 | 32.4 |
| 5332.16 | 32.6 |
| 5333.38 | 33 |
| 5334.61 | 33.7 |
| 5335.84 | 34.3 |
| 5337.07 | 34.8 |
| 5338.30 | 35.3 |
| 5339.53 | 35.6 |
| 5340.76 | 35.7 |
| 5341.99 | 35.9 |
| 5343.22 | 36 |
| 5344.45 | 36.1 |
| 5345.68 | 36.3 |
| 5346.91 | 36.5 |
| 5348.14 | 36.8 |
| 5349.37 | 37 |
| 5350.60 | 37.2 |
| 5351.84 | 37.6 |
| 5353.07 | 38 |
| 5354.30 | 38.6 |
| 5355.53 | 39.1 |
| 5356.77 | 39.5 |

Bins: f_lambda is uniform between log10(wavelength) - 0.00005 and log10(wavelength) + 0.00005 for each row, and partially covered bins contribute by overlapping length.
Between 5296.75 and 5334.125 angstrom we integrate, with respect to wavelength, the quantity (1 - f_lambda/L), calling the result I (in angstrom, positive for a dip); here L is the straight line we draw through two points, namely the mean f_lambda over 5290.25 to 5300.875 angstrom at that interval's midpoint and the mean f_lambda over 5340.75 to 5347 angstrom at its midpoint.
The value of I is -2.13 angstrom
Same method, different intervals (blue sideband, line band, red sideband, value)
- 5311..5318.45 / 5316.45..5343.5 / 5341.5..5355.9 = 2.7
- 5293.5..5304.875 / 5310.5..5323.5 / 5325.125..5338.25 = -2.0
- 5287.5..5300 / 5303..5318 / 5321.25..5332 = -2.4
